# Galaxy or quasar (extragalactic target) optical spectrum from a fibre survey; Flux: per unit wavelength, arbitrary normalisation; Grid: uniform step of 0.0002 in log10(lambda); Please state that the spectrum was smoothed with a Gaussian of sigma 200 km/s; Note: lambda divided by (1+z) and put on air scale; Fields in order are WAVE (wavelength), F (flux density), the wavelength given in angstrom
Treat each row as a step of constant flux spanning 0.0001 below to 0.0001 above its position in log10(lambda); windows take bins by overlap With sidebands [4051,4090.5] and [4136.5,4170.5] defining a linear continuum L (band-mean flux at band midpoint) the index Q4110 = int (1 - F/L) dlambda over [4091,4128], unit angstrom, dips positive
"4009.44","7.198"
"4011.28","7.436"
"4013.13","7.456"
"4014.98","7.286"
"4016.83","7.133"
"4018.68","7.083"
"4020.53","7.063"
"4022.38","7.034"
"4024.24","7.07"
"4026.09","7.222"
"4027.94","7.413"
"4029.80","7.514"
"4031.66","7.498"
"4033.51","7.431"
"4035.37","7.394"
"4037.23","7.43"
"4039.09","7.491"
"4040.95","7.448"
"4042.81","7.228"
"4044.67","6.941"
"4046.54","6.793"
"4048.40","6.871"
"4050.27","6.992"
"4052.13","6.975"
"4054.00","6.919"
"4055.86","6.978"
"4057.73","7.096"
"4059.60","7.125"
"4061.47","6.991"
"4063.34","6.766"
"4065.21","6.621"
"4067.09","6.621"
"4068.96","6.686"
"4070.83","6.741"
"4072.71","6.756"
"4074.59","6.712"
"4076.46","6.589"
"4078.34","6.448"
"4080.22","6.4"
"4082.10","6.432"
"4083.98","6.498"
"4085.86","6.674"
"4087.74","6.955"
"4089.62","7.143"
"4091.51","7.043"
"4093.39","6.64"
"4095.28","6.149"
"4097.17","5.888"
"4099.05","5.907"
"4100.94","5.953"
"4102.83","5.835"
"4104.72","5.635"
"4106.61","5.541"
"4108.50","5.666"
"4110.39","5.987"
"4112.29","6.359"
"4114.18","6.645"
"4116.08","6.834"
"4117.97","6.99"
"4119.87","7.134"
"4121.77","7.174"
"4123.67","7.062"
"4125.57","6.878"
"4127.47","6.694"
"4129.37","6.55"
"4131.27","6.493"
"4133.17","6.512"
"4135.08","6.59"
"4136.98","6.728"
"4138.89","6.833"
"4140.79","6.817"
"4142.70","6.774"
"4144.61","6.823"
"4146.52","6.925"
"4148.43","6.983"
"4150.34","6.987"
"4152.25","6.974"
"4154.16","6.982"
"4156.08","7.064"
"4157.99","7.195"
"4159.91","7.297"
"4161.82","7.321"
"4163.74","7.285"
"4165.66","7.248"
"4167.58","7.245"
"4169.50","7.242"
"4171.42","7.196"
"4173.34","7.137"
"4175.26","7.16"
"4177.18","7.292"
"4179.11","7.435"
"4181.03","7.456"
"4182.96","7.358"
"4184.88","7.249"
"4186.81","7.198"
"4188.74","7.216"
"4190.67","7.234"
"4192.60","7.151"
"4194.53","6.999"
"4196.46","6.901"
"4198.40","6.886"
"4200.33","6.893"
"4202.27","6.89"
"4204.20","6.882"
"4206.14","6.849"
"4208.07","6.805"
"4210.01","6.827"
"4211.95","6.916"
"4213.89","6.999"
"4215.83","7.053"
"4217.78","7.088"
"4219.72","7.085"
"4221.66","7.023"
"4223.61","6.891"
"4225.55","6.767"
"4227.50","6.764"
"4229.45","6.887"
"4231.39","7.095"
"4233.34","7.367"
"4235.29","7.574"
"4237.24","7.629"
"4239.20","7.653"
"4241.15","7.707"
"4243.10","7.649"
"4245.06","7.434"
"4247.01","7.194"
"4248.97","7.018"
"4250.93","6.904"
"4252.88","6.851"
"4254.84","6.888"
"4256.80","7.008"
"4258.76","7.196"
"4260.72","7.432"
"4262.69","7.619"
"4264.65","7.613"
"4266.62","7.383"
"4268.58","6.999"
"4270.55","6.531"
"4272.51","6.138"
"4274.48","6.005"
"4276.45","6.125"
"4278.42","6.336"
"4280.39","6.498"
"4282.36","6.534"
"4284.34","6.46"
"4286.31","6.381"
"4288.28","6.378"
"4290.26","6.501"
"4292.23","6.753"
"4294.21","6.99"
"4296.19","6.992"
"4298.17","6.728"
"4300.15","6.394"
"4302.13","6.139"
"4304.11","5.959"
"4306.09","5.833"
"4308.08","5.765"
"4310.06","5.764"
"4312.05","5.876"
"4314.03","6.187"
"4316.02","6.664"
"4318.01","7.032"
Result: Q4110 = 2.7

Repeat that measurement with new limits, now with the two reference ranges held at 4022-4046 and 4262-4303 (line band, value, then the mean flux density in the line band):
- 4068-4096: 2.0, 6.66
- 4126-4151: 1.0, 6.75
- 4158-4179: -0.9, 7.25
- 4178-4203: -0.9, 7.14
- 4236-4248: -1.4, 7.54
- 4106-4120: 1.4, 6.37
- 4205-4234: -0.6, 6.96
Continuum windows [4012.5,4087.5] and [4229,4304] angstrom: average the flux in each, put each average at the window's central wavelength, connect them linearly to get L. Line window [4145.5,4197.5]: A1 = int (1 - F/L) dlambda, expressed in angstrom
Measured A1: -1.72 angstrom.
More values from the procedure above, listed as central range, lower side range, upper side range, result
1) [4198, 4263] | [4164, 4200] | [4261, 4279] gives -1.3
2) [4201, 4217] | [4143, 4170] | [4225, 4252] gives 0.7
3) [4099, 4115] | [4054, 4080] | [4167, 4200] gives 2.3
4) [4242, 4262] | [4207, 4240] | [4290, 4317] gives -1.1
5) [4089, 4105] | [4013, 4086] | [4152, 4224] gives 1.8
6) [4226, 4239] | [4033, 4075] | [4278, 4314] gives -1.4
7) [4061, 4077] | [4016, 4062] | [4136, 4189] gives 1.0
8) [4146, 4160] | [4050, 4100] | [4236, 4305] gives -0.6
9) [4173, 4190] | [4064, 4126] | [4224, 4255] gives -0.9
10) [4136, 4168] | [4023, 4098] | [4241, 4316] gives -1.0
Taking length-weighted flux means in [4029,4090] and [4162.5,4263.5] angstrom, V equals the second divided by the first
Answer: 1.03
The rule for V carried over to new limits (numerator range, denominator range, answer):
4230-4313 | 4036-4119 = 1.02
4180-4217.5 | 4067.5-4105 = 1.09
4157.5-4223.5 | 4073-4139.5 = 1.09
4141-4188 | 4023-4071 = 1.01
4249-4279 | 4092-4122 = 1.10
